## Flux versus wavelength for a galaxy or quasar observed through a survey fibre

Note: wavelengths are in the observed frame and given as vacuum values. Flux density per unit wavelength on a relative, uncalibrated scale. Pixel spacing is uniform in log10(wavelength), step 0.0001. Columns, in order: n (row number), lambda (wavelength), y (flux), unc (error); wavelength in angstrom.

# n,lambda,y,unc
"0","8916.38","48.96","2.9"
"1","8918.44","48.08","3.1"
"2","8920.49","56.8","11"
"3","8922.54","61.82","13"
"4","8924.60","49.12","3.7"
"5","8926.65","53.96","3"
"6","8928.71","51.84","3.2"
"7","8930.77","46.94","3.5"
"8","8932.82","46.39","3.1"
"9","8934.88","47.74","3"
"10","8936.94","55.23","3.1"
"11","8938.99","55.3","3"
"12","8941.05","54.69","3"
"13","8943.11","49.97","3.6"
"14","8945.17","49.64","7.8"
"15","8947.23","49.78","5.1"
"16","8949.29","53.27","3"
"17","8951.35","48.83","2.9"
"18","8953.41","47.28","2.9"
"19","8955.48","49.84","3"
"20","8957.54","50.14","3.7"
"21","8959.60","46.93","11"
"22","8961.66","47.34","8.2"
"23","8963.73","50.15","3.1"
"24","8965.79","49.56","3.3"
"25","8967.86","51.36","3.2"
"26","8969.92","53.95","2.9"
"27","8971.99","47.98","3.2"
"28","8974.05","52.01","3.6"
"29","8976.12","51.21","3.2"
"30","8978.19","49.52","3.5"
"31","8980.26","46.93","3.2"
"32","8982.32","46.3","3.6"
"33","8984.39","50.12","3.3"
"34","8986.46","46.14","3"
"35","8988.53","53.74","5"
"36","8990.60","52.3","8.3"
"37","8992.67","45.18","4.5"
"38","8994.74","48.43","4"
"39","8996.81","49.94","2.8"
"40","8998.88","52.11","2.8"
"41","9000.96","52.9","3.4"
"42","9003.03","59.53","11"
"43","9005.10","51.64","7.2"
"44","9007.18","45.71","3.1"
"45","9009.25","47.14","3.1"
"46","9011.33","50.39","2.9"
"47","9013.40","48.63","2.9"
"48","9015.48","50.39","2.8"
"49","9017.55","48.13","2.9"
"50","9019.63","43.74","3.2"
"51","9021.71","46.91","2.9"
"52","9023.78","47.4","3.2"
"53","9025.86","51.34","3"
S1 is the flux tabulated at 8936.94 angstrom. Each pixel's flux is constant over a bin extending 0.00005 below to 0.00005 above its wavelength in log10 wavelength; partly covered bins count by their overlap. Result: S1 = 55.23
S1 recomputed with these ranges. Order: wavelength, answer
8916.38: 48.96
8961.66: 47.34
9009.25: 47.14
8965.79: 49.56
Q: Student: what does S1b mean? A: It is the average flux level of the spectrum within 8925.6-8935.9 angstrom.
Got 49.4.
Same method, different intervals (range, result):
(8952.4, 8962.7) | 48.3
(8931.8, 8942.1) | 51.9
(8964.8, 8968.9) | 50.5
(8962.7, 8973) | 50.6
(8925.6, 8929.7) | 52.9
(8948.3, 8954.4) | 49.8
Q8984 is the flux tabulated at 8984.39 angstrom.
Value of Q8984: 50.12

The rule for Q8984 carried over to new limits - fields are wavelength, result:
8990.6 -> 52.3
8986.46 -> 46.14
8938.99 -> 55.3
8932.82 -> 46.39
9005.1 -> 51.64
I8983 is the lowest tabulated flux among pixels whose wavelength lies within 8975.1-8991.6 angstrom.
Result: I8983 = 46.14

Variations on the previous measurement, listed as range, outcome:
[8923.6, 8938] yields 46.39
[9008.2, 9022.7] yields 43.74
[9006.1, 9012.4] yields 45.71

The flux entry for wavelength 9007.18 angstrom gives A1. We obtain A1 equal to 45.71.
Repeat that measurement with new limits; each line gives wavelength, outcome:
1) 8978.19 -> 49.52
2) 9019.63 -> 43.74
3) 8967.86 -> 51.36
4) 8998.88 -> 52.11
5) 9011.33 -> 50.39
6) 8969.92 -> 53.95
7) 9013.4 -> 48.63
